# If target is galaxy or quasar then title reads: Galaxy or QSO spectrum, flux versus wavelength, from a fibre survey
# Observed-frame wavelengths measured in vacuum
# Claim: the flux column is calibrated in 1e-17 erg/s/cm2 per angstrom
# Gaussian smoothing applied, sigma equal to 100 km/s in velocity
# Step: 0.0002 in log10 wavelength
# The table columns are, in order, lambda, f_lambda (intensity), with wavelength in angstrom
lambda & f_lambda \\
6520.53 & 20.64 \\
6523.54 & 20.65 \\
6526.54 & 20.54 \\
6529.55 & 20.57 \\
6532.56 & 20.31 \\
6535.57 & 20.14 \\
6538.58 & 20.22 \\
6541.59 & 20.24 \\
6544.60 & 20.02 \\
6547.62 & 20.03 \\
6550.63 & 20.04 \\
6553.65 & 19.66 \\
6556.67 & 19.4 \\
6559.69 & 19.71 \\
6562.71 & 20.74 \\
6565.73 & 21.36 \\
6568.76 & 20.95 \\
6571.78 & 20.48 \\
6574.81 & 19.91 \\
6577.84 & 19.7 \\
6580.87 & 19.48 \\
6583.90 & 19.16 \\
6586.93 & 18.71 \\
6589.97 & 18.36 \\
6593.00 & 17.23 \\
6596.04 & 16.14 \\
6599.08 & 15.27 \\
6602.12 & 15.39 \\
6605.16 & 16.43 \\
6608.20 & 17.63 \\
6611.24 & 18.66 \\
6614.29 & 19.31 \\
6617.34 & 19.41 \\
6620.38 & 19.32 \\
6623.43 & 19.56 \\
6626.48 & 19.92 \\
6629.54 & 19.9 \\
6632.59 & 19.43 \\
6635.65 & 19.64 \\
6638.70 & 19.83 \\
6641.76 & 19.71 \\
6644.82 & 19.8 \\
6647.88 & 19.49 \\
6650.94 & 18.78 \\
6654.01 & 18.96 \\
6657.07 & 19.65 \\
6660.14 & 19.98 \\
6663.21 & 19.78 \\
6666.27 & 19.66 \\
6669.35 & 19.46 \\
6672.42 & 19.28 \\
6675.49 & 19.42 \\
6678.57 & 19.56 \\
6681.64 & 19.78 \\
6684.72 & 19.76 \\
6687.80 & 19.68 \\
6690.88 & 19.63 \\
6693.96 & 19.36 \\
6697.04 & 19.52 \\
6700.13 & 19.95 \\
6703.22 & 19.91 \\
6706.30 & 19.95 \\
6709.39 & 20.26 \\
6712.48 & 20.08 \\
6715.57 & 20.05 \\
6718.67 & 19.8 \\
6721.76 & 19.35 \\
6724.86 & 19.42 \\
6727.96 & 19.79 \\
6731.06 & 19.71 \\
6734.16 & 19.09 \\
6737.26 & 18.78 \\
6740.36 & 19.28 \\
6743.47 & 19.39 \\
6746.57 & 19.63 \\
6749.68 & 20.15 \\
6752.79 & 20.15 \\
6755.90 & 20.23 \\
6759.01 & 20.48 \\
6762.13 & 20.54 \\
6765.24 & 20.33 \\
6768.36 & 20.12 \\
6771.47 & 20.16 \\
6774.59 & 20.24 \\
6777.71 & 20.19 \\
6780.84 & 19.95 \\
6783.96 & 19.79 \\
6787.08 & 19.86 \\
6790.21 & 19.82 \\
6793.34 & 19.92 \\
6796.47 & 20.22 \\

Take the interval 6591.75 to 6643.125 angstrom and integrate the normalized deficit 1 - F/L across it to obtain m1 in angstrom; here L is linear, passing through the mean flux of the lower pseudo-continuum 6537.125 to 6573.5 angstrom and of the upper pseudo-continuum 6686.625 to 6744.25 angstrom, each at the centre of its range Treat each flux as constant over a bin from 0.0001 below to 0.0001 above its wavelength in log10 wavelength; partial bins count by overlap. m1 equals 4.1 angstrom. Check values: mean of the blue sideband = 20.2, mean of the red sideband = 19.6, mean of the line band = 18.4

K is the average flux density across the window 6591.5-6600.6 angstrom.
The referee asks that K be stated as 16.2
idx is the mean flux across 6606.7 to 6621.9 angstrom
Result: 18.9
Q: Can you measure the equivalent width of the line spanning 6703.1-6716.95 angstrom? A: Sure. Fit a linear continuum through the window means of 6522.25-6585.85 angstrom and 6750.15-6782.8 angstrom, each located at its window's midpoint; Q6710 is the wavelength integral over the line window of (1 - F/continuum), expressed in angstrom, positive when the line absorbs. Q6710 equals 0.1 angstrom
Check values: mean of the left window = 20.1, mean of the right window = 20.2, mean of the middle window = 20.1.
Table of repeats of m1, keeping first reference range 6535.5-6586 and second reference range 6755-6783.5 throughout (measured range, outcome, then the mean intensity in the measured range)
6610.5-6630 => 0.64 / 19.4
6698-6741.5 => 1.11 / 19.7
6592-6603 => 2.25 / 16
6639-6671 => 0.95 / 19.5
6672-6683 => 0.34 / 19.5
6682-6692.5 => 0.24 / 19.7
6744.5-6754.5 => 0.13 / 20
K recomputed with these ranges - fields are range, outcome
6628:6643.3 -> 19.7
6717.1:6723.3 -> 19.6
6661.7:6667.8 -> 19.7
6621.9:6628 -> 19.7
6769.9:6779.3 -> 20.2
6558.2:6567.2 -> 20.6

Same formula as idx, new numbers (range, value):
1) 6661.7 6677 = 19.5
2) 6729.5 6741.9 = 19.2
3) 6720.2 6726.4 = 19.4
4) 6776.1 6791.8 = 19.9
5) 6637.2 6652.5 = 19.5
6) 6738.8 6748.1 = 19.4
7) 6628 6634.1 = 19.7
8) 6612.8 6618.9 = 19.4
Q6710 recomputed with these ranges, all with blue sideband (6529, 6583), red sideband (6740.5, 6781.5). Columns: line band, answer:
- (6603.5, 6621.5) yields 1.53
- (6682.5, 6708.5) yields 0.48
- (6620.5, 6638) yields 0.40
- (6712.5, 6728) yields 0.30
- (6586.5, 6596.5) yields 1.24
